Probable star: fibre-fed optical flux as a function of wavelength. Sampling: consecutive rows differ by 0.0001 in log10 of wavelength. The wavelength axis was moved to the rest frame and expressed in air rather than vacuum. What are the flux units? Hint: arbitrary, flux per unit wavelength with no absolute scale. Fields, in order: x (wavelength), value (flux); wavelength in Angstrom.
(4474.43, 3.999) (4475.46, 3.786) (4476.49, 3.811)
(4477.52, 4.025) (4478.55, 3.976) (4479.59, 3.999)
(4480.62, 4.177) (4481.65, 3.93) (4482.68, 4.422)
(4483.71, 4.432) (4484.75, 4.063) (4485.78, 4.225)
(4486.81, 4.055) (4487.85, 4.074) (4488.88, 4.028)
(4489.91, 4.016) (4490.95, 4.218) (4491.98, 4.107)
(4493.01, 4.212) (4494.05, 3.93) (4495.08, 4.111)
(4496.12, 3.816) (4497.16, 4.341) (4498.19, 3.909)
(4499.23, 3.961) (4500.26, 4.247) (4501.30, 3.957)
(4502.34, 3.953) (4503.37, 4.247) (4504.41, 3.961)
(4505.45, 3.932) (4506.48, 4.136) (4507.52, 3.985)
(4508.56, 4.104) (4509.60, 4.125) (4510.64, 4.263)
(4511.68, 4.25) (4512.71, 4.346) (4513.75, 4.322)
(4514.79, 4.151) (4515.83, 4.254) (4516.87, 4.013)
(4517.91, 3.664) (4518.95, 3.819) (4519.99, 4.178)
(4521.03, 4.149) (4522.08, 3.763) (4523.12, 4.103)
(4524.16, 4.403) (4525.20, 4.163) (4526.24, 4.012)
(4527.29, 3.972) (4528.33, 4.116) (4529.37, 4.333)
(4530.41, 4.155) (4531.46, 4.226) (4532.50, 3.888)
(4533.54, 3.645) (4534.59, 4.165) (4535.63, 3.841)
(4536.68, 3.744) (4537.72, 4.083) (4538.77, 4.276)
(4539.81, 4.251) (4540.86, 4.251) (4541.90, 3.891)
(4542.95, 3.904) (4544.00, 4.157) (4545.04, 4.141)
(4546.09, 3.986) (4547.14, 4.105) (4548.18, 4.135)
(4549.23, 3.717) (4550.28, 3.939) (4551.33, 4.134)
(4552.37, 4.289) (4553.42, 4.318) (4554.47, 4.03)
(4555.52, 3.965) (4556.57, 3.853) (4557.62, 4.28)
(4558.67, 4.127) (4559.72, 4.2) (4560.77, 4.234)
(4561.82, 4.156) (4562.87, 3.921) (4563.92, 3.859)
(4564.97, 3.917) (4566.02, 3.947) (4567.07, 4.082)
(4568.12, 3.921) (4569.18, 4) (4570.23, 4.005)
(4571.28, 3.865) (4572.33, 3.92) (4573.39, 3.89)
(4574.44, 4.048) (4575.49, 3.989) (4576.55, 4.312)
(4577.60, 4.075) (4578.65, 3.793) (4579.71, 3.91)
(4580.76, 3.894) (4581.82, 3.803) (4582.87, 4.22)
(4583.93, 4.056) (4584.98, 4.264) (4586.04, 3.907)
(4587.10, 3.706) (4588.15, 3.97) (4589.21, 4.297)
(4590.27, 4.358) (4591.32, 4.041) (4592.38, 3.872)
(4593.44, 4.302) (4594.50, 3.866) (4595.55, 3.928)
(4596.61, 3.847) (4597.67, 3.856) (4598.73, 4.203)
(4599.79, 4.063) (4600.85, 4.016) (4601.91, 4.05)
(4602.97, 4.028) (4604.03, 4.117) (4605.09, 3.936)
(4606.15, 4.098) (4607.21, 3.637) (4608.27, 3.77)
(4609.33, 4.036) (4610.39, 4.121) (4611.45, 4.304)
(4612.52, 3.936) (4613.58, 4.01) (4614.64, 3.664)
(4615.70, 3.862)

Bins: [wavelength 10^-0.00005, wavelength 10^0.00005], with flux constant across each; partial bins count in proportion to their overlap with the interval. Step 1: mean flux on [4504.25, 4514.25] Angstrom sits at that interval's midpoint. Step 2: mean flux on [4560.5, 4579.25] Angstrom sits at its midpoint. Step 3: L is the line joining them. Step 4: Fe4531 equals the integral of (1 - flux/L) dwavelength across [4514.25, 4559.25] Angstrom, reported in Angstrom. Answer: 0.2 Angstrom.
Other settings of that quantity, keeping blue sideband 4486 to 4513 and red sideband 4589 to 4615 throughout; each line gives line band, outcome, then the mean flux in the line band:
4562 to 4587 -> 0.3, 3.98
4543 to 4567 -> -0.1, 4.06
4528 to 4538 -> 0.1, 4.02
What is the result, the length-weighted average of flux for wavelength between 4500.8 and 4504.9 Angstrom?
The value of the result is 4.03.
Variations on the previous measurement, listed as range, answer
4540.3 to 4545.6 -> 4.07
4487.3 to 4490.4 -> 4.04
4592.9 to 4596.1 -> 4.03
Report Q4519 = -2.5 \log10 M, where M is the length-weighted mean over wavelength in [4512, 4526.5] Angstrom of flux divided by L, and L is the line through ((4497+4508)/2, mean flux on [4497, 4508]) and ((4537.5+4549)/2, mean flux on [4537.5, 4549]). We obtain -0.01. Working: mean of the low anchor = 4.05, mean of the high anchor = 4.1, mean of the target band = 4.1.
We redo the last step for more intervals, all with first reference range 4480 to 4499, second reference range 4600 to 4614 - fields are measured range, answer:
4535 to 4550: 0.01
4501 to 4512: 0.00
